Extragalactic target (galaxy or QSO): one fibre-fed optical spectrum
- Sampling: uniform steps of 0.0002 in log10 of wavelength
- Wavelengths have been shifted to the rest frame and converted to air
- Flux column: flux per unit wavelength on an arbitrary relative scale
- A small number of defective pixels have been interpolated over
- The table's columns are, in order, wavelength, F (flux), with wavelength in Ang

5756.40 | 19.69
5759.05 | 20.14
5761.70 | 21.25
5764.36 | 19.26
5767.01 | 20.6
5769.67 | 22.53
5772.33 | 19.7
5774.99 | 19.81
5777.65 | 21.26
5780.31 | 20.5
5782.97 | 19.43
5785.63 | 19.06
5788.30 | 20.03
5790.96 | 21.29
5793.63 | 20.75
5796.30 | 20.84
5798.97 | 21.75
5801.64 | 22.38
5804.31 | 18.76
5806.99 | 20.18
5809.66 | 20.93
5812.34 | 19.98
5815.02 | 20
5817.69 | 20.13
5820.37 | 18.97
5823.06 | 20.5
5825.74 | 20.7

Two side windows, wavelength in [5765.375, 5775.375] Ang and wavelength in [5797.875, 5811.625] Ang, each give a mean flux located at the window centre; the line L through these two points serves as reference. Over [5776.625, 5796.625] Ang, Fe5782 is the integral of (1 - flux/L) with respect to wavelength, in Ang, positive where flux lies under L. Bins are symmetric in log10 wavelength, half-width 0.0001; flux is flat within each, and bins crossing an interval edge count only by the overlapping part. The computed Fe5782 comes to 0.3 Ang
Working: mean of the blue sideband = 20.7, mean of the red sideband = 20.7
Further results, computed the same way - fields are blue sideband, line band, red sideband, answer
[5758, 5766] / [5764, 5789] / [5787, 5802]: 0.44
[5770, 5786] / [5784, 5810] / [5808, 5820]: -0.51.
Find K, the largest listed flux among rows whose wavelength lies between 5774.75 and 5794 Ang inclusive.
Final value 21.29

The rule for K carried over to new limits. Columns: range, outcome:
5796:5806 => 22.38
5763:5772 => 22.53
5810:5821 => 20.13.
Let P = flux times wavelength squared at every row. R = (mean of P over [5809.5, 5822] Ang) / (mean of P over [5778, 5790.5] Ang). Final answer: 1.01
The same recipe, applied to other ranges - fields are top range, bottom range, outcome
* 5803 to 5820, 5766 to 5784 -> 0.98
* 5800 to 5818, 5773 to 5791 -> 1.02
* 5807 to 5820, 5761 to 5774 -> 0.99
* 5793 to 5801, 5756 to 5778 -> 1.05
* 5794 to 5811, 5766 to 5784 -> 1.02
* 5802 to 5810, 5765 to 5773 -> 0.98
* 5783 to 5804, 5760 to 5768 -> 1.03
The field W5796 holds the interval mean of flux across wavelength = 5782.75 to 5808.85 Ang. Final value 20.5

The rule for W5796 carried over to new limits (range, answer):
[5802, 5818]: 20.1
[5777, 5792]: 20.2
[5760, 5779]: 20.6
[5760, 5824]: 20.4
